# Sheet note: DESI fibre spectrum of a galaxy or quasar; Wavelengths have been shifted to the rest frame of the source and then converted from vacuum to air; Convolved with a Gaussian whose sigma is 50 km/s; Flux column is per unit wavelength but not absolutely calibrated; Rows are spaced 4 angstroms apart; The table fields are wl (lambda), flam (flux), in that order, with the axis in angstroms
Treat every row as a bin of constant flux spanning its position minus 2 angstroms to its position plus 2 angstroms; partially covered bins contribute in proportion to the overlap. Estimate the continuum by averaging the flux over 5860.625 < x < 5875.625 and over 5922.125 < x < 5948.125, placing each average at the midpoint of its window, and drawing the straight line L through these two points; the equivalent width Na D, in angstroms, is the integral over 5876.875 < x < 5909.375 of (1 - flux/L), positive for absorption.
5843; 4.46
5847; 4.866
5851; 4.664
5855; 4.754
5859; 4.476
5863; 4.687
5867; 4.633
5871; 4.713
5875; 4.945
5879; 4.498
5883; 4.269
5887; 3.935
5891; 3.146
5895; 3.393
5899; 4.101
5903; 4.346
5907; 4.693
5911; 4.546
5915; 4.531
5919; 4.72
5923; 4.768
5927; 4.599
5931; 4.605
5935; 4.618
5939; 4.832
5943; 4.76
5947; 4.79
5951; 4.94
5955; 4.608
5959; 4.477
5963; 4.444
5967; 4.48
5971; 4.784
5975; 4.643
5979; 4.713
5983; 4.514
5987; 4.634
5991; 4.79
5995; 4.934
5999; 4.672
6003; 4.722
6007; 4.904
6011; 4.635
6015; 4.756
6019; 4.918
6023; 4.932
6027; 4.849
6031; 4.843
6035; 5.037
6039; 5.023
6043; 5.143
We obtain 4.5 angstroms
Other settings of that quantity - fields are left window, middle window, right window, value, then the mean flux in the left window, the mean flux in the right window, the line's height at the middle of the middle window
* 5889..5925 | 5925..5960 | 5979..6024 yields -2.0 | 4.25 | 4.76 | 4.44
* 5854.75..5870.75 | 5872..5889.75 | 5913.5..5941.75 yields 1.0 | 4.63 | 4.67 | 4.64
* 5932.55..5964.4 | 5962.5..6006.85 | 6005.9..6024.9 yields 0.7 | 4.69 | 4.82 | 4.76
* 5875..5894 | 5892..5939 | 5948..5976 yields -1.7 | 4.04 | 4.63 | 4.27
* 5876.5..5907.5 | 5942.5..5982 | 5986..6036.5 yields -1.4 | 4.03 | 4.82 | 4.5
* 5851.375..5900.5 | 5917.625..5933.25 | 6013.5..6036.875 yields -0.6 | 4.31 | 4.89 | 4.5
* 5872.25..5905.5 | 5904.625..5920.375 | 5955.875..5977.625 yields -1.4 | 4.1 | 4.57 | 4.25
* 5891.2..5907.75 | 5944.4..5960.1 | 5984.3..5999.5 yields -1.1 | 3.98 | 4.75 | 4.42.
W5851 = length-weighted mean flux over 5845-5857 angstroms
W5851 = 4.76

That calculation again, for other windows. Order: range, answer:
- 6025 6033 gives 4.85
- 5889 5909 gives 3.94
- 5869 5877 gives 4.83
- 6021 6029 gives 4.89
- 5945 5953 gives 4.87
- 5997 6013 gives 4.73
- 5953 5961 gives 4.54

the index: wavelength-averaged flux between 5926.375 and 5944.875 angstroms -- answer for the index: 4.69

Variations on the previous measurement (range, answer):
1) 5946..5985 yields 4.64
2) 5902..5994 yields 4.65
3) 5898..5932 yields 4.56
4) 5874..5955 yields 4.45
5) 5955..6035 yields 4.72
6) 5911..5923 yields 4.64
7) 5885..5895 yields 3.51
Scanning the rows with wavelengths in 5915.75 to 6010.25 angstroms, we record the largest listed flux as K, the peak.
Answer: 4.94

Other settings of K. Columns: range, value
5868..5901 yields 4.945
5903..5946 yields 4.832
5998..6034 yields 4.932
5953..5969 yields 4.608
